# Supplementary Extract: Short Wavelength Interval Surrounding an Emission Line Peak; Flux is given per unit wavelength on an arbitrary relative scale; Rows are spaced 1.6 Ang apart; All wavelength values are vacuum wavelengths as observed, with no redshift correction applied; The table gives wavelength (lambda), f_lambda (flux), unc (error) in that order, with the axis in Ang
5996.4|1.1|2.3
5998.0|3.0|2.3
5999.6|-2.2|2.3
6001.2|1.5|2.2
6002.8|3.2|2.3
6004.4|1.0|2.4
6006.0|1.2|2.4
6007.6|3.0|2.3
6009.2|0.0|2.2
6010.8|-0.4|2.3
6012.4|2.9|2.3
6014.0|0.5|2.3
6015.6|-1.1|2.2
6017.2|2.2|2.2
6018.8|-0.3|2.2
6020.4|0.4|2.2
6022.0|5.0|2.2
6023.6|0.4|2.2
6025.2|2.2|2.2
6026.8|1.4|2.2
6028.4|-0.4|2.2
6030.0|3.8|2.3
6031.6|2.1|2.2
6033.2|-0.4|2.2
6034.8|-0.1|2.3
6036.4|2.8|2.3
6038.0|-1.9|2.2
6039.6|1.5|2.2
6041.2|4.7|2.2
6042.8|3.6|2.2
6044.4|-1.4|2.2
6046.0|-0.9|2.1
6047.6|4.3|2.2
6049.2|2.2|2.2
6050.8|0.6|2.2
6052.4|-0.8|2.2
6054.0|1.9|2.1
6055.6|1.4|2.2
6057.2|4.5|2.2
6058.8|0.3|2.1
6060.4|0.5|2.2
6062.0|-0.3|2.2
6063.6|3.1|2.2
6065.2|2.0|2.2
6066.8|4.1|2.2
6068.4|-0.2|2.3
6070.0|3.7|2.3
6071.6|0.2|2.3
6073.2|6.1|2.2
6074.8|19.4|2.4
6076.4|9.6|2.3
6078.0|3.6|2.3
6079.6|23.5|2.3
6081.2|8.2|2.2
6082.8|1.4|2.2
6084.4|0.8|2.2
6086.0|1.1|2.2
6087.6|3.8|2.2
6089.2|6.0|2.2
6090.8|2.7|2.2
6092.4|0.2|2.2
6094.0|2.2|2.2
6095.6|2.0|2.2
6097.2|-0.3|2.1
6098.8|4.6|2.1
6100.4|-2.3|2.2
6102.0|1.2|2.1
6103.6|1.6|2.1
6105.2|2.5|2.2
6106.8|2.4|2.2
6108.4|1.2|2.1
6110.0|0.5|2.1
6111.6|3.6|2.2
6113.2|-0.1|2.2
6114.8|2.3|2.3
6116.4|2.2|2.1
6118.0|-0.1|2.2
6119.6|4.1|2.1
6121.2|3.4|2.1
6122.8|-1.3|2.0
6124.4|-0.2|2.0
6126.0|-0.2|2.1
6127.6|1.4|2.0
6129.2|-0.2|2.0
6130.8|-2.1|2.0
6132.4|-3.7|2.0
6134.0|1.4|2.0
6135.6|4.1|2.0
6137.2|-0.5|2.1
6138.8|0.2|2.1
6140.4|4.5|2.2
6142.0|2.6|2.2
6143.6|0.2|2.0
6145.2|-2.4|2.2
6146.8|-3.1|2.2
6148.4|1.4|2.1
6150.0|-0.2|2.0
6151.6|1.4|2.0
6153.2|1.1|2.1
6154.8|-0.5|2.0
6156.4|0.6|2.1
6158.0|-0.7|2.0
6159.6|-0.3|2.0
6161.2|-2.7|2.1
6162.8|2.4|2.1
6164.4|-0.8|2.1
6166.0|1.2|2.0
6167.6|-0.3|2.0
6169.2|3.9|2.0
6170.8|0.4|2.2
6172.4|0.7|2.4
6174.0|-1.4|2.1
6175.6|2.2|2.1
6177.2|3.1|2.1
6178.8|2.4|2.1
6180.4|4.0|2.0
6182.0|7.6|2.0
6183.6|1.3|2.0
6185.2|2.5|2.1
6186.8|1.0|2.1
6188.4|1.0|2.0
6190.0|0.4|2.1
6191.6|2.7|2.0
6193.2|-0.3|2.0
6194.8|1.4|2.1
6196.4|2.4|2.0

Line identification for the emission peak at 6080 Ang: [O II]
